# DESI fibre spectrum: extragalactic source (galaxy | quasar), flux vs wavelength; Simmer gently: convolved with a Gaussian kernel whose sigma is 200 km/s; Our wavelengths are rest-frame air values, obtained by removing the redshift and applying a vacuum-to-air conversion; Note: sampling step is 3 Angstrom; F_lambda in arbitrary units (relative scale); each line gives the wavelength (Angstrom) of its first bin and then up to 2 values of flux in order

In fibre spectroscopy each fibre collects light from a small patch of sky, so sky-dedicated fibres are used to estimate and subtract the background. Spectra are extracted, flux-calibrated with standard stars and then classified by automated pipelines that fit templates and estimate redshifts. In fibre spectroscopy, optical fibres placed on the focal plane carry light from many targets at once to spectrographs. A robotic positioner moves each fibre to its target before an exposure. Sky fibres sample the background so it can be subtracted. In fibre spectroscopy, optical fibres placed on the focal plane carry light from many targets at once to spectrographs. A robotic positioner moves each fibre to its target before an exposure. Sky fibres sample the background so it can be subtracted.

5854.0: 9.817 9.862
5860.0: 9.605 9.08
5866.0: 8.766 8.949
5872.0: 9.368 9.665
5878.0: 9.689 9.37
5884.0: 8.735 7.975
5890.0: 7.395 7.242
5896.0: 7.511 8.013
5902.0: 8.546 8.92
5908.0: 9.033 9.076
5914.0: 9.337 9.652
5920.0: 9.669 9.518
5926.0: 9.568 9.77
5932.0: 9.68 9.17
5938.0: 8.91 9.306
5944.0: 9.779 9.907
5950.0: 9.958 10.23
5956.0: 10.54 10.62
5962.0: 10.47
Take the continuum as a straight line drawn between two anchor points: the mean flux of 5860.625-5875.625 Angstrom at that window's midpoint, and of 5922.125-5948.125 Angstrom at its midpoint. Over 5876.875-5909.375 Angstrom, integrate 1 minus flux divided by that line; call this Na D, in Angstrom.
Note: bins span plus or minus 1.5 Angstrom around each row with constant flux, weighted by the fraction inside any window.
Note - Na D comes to 3.2 Angstrom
